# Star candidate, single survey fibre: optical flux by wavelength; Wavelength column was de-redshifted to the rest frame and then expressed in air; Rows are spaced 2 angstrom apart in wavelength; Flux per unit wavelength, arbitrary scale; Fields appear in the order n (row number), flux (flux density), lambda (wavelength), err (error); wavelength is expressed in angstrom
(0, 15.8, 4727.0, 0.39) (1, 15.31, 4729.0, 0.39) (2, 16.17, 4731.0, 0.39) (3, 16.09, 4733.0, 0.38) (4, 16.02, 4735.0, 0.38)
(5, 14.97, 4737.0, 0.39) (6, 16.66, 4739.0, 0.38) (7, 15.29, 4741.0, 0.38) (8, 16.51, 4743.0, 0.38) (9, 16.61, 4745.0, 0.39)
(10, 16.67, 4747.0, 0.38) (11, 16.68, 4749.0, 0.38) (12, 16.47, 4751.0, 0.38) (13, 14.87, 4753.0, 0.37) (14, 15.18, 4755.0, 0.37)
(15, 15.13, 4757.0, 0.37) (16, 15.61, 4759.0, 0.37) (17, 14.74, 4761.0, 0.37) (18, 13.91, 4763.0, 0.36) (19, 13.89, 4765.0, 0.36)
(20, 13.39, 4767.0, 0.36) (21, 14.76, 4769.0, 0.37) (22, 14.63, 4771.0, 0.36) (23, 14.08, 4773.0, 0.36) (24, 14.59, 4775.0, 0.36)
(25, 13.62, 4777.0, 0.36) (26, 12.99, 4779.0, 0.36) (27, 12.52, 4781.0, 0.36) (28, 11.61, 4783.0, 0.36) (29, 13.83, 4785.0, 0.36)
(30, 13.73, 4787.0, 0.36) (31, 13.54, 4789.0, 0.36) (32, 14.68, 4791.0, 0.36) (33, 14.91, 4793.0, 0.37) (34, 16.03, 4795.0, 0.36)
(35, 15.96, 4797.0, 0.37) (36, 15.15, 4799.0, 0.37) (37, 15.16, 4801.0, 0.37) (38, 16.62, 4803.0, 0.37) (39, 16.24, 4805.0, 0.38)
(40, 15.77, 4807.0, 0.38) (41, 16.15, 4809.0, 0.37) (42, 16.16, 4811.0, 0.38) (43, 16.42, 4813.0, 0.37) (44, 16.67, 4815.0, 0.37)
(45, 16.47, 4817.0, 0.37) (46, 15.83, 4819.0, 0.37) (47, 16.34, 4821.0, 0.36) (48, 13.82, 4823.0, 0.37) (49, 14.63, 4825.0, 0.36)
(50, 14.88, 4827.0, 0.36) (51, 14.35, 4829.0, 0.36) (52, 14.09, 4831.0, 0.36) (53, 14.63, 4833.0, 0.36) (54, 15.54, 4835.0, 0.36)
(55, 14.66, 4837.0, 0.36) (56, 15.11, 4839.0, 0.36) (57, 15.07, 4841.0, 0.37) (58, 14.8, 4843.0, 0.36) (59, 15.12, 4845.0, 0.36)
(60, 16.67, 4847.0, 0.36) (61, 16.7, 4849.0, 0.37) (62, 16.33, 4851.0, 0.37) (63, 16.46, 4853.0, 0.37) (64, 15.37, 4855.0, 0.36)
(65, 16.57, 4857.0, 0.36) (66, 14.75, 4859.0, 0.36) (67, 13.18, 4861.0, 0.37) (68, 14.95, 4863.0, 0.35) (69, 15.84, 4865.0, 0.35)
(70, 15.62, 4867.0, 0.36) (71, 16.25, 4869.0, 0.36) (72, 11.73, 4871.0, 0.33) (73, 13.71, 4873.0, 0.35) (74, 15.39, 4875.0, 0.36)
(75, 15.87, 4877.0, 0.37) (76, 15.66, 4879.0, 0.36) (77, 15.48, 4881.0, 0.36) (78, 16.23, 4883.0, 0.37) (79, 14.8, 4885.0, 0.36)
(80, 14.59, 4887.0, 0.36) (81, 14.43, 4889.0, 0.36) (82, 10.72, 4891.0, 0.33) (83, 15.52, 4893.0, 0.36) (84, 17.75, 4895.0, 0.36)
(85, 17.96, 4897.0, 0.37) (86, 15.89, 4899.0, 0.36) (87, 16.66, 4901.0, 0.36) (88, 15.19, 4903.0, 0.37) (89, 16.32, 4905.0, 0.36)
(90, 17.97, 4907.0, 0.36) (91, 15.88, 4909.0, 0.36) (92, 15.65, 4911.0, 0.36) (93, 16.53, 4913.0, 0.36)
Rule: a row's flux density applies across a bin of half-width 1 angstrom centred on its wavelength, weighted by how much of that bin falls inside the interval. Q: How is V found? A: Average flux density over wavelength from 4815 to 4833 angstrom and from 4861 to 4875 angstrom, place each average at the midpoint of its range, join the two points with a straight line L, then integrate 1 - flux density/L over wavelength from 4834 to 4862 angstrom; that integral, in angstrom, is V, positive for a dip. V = -1.14 angstrom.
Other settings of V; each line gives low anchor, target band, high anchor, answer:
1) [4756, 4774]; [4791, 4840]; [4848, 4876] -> -2.1 angstrom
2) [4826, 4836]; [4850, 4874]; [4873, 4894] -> -0.5 angstrom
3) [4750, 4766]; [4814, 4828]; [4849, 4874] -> -0.4 angstrom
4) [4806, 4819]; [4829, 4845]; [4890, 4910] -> 1.3 angstrom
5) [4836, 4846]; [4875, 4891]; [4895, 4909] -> 1.1 angstrom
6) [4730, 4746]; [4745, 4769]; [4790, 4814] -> 1.2 angstrom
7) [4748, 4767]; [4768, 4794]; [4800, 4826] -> 2.7 angstrom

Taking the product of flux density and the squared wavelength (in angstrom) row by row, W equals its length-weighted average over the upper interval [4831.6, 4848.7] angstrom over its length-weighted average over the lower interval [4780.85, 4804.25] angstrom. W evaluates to 1.07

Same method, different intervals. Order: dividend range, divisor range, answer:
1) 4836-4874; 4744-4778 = 1.05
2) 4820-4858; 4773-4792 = 1.16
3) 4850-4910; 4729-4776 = 1.06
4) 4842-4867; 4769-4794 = 1.17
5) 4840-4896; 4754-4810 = 1.08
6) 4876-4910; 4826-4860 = 1.04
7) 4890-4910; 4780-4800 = 1.18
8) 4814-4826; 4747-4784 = 1.11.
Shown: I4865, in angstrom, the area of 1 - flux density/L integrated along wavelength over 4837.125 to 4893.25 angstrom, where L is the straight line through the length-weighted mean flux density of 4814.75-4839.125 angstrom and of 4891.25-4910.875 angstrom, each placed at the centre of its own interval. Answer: 2.2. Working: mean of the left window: 15.1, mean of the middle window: 15.1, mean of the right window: 16.3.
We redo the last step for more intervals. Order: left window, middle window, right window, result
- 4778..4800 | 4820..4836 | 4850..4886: -0.1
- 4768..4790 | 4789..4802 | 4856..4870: -1.1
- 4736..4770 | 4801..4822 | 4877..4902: -1.1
